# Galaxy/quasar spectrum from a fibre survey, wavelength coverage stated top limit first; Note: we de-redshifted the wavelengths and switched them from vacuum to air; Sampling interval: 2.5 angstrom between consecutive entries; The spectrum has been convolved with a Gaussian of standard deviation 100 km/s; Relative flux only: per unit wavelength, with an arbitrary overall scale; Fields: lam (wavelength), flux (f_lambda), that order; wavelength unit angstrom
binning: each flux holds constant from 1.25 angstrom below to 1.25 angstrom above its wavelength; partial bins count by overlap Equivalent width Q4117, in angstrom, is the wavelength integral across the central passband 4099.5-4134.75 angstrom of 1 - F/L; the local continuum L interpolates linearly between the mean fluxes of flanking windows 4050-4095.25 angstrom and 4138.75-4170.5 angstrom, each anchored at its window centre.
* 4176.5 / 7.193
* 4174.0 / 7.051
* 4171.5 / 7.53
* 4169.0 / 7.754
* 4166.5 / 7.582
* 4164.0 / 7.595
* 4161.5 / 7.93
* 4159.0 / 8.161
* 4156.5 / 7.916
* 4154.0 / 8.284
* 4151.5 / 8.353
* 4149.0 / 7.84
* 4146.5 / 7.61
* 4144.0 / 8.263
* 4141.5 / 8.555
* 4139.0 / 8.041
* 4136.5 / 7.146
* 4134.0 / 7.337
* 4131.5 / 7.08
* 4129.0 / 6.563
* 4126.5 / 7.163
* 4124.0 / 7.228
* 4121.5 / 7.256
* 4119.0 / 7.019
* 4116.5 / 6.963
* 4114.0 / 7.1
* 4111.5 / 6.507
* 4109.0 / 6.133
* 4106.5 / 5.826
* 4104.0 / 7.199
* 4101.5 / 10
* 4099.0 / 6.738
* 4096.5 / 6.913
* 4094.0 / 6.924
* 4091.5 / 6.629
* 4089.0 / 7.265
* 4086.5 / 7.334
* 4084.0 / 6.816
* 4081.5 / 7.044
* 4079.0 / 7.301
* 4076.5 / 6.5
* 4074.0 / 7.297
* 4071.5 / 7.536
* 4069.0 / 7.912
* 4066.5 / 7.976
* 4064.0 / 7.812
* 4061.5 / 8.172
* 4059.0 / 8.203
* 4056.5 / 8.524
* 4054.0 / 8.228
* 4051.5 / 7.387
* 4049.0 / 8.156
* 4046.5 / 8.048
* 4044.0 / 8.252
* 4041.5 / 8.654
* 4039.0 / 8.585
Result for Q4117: 3.1 angstrom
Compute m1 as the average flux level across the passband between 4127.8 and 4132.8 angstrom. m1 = 6.83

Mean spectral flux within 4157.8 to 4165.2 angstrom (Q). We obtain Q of 7.9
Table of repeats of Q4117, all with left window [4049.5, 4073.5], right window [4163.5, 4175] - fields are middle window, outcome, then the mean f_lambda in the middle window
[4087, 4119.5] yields 3.17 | 7.02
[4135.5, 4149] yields -0.55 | 7.93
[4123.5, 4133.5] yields 0.86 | 7.02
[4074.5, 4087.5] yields 1.43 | 7.01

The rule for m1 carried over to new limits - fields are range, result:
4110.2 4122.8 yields 6.97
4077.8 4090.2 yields 7.15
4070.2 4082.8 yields 7.14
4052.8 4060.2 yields 8.32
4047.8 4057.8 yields 8.07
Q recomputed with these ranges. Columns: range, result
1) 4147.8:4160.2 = 8.11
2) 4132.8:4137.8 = 7.25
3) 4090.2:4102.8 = 7.44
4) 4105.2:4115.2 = 6.39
